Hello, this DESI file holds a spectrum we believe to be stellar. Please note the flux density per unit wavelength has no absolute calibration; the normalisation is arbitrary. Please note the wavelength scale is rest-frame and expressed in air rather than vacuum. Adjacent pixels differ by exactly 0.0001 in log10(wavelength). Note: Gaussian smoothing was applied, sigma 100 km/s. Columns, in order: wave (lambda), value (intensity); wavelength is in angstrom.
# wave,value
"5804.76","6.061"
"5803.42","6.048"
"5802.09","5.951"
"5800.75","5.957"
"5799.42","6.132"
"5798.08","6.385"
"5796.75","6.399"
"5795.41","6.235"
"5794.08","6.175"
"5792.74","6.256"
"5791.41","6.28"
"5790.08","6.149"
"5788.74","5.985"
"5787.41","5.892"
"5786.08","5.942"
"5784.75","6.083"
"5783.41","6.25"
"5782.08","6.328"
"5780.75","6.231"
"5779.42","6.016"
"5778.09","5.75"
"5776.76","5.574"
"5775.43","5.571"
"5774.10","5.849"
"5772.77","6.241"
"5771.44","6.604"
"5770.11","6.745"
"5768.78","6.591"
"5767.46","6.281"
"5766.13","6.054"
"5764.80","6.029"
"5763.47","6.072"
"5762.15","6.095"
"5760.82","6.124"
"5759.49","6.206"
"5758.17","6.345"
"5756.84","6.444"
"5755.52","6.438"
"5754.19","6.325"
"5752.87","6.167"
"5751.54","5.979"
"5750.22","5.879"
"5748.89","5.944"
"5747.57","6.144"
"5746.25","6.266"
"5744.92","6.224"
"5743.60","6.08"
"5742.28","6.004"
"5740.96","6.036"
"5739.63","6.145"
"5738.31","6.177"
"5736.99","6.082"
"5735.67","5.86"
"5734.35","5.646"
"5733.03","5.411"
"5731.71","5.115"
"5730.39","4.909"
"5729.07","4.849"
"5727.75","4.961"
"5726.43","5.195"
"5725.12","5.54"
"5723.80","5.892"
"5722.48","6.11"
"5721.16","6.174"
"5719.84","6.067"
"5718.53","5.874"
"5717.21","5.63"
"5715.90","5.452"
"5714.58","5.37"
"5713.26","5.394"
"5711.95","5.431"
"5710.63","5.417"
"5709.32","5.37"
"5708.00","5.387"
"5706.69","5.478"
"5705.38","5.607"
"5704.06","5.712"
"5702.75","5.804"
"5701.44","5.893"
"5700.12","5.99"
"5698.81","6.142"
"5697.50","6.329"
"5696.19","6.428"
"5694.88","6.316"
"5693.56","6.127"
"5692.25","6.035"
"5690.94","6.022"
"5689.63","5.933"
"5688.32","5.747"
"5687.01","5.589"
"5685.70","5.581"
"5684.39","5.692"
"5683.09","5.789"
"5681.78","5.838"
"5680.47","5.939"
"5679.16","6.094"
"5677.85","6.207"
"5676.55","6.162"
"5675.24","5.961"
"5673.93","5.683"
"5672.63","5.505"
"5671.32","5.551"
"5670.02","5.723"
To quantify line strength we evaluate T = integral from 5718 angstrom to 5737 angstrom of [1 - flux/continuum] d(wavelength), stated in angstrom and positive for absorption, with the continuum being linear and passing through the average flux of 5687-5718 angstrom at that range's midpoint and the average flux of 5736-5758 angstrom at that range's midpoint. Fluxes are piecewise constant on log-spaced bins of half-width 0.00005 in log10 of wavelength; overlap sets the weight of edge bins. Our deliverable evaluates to 1.3 angstrom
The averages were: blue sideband 5.78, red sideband 6.14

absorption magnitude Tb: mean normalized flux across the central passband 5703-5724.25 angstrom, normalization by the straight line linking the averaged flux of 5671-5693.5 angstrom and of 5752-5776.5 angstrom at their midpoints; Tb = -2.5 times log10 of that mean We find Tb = 0.06 mag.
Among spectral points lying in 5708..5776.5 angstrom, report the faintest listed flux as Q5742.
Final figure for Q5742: 4.849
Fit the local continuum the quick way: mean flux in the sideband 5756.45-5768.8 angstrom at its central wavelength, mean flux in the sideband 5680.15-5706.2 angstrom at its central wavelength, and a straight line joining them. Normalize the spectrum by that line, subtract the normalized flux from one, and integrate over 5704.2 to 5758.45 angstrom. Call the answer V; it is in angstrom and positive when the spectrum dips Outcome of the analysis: 2.7 angstrom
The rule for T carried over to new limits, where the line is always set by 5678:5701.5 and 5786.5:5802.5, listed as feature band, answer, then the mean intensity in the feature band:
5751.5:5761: -0.3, 6.28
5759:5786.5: -0.1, 6.13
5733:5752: 0.2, 6.01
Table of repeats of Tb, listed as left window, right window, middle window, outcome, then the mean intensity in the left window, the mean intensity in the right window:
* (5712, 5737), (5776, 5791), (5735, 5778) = -0.06 mag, 5.54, 6.02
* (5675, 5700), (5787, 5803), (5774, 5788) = 0.03 mag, 6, 6.15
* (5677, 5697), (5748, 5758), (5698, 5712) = 0.06 mag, 5.96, 6.17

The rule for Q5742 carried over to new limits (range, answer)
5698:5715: 5.37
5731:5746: 5.115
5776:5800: 5.574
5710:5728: 4.961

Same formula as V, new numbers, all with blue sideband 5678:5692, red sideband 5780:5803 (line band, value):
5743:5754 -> -0.12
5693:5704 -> -0.42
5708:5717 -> 0.77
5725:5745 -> 1.22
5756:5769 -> -0.31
